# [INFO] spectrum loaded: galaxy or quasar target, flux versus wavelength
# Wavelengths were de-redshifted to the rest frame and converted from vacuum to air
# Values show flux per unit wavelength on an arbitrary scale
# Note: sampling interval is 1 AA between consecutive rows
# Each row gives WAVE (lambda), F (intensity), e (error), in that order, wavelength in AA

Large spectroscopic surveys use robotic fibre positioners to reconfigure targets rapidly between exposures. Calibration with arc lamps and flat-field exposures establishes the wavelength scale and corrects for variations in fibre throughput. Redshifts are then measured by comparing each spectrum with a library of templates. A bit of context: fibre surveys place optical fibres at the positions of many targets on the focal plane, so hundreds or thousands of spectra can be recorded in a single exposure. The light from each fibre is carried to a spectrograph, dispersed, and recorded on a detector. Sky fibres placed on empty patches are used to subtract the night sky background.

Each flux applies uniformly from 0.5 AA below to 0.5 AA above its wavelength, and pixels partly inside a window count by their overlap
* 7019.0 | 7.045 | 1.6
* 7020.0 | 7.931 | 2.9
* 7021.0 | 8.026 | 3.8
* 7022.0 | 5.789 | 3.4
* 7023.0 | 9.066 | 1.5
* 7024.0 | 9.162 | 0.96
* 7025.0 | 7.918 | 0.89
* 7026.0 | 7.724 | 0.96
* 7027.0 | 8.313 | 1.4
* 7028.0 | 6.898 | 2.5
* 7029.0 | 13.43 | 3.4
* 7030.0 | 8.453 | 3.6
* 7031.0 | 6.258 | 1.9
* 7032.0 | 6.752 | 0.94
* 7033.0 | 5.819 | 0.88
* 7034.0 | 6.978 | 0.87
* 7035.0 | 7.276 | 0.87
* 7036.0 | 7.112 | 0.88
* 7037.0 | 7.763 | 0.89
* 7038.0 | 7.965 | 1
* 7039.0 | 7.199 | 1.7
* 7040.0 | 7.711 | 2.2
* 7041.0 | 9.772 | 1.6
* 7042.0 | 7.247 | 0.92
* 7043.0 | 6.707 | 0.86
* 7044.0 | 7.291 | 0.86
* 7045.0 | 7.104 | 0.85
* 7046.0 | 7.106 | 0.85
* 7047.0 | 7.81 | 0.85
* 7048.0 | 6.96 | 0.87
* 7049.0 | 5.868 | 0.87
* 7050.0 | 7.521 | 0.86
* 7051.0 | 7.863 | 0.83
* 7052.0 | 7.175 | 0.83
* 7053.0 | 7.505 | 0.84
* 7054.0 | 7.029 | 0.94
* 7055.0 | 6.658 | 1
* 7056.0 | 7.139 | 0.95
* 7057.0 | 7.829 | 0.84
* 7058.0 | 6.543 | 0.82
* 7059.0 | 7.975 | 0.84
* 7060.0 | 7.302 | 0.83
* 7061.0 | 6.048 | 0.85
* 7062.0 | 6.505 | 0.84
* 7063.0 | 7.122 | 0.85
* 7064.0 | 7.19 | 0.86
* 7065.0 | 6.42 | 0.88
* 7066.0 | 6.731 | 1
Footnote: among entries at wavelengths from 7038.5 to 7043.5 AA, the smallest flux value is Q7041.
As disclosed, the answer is 6.707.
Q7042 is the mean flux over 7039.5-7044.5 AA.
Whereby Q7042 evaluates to 7.75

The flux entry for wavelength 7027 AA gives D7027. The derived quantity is 8.313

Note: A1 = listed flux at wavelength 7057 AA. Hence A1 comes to 7.829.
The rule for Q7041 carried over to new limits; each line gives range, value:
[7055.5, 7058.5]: 6.543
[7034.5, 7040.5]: 7.112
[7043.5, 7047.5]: 7.104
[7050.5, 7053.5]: 7.175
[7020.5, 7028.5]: 5.789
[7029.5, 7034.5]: 5.819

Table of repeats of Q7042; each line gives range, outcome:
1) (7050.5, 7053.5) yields 7.51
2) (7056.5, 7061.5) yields 7.14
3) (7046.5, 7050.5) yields 7.04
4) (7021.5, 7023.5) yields 7.43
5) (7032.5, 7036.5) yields 6.8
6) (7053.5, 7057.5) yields 7.16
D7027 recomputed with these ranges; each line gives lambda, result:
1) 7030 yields 8.453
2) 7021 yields 8.026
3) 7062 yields 6.505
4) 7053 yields 7.505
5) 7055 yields 6.658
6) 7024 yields 9.162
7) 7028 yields 6.898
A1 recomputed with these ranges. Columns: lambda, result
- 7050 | 7.521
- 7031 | 6.258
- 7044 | 7.291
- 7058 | 6.543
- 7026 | 7.724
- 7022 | 5.789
